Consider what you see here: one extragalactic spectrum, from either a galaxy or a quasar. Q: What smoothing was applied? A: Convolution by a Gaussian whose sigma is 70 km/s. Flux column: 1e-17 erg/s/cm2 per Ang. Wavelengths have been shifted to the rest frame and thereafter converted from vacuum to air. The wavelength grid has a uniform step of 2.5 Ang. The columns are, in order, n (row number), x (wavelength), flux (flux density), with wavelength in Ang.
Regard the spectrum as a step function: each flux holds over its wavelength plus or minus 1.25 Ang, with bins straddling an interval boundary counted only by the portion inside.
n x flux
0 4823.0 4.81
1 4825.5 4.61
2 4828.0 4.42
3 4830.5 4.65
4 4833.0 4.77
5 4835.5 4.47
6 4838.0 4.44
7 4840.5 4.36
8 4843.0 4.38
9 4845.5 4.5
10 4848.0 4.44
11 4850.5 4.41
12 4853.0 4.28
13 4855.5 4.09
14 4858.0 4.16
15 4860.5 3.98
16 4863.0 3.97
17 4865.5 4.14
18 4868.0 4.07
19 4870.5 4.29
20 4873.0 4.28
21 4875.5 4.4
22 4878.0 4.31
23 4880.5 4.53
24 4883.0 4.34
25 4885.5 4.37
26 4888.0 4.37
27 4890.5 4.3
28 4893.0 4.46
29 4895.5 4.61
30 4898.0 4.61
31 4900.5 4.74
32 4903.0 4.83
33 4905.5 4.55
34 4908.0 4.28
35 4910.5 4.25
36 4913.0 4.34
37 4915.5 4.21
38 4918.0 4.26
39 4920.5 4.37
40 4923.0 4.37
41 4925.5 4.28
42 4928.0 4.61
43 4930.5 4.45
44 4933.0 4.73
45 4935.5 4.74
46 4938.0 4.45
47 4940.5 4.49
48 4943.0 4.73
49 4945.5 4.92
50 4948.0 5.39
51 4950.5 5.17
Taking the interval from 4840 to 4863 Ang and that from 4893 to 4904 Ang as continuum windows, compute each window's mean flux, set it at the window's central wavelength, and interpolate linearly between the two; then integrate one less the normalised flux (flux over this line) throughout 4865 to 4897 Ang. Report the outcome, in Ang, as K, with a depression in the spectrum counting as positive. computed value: 1.2 Ang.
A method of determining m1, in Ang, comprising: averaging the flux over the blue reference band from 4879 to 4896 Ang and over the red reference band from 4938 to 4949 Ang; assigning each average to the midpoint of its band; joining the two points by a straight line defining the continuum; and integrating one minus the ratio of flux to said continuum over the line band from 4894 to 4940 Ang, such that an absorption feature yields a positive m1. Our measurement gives 1.4 Ang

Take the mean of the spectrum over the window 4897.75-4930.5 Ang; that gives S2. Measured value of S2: 4.43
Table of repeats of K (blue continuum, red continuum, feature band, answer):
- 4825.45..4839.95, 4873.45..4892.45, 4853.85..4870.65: 1.33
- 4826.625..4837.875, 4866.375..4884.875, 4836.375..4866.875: 1.30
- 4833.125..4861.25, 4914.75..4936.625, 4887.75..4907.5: -0.65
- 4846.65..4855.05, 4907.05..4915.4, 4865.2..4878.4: 0.23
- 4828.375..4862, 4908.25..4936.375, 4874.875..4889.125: 0.02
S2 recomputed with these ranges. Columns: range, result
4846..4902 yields 4.33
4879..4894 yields 4.39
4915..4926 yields 4.31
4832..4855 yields 4.43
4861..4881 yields 4.23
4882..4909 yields 4.5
